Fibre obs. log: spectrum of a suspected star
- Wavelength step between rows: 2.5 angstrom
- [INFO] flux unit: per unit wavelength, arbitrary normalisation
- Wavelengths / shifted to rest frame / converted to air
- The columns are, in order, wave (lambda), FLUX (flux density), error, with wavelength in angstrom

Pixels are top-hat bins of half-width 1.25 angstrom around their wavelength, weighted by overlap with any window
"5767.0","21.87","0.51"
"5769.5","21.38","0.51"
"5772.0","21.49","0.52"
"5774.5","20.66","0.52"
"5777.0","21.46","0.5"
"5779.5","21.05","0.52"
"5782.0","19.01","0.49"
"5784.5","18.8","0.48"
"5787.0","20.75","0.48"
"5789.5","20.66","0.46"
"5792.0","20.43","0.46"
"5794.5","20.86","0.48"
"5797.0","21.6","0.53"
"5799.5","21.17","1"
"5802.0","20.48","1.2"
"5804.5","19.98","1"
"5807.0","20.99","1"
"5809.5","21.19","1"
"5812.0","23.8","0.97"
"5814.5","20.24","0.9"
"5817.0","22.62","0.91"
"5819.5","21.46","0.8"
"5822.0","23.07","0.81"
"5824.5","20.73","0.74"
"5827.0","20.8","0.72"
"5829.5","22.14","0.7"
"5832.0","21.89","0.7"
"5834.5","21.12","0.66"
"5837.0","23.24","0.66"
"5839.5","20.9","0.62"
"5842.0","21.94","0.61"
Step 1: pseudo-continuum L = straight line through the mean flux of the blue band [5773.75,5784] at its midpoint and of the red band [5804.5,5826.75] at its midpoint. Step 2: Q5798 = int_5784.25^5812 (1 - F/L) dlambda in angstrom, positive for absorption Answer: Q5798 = 0.3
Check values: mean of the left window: 20.4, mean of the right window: 21.6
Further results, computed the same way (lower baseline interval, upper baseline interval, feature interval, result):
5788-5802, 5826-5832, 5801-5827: -0.18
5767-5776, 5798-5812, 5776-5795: 0.75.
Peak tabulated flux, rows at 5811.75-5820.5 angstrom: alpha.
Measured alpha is 23.8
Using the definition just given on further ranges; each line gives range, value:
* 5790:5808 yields 21.6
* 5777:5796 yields 21.46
